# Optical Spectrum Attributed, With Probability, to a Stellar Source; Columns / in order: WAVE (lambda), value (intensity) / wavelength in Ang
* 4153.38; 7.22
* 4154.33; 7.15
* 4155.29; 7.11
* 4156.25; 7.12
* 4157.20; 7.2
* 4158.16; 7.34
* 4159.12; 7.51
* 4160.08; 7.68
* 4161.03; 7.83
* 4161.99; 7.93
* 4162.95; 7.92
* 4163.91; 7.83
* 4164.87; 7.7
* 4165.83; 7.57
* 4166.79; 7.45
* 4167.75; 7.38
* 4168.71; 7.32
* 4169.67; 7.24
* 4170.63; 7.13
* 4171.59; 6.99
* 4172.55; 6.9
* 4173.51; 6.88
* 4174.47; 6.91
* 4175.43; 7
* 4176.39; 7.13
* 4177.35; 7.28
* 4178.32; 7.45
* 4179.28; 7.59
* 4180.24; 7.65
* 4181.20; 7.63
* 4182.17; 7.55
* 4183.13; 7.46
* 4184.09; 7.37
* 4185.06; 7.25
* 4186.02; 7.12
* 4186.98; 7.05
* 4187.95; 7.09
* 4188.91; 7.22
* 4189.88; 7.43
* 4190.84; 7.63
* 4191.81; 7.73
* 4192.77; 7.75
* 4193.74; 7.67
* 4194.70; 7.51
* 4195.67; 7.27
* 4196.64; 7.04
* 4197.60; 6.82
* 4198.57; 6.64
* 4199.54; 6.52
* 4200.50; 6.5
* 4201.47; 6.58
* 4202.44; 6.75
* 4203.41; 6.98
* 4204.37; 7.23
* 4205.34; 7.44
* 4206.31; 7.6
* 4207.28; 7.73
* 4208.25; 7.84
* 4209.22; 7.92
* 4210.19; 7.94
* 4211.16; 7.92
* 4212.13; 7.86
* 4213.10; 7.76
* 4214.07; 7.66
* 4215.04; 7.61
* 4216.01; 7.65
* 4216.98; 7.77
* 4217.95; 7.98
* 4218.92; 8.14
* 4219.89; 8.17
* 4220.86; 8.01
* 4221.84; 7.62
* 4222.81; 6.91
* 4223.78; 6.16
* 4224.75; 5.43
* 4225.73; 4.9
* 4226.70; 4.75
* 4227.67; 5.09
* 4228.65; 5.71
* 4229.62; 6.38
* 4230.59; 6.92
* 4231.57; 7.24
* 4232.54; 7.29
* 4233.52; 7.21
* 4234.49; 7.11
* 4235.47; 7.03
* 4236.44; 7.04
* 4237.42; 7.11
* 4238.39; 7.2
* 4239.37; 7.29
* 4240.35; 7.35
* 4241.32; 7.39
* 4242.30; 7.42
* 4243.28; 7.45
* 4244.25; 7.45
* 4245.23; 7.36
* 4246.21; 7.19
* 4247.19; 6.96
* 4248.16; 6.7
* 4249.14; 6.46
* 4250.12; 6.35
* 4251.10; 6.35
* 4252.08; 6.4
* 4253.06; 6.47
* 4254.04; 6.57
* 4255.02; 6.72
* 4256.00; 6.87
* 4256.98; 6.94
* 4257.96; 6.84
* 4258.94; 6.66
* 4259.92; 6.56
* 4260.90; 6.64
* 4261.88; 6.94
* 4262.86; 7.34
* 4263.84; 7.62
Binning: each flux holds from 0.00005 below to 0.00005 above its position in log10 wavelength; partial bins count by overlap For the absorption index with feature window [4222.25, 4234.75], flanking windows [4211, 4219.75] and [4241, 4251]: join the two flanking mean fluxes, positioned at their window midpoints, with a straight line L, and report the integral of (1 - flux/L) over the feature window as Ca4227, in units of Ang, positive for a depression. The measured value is 2.1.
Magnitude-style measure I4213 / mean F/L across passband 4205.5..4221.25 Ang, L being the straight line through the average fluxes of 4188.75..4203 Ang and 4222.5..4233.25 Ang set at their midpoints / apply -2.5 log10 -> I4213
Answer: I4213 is -0.19 mag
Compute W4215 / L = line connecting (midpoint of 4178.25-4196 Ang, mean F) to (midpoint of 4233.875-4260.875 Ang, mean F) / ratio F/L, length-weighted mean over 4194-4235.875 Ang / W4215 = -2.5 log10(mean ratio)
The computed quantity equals 0.02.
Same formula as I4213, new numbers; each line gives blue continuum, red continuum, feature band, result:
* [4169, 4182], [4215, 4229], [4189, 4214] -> -0.06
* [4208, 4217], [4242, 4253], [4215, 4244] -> 0.06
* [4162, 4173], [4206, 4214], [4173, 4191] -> 0.04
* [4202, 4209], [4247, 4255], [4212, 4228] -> 0.01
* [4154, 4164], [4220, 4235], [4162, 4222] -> -0.06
